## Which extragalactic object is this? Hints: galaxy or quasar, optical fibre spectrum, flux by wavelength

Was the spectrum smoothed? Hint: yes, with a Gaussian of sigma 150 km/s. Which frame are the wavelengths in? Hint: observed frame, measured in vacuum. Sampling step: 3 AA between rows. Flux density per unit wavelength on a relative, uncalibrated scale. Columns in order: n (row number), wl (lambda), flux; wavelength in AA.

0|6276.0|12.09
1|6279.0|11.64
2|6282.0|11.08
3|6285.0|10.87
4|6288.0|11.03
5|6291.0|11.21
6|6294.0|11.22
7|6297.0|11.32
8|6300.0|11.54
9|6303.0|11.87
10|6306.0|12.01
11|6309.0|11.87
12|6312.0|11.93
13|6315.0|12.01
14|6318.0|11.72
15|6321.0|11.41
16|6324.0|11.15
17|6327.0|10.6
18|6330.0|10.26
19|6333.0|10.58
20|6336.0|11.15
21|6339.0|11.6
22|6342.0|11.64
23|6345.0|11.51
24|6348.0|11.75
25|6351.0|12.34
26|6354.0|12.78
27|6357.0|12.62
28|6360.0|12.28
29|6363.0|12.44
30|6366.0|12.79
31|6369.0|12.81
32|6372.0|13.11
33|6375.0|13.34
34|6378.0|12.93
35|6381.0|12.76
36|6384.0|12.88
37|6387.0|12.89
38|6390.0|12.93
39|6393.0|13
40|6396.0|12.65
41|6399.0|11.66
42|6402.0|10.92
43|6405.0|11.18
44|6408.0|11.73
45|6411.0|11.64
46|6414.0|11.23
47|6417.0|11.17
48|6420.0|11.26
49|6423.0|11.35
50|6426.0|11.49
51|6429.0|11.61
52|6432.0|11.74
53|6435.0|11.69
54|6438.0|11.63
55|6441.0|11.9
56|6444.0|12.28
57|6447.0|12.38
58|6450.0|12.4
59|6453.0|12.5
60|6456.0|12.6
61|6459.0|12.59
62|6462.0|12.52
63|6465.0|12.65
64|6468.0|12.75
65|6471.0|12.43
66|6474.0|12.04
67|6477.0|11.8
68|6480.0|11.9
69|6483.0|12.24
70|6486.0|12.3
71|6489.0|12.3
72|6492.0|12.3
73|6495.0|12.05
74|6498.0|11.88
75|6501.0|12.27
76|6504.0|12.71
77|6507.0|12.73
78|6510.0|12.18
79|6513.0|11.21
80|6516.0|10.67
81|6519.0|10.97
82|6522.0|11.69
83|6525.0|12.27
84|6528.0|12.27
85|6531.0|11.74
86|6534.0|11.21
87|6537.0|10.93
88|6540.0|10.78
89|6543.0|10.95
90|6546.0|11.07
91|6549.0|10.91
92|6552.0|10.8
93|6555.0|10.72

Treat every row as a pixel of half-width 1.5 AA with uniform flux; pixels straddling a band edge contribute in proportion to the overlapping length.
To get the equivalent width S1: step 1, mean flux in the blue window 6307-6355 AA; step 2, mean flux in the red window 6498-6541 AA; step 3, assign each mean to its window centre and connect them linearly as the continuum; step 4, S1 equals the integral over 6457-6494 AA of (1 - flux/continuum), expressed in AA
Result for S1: -2.09 AA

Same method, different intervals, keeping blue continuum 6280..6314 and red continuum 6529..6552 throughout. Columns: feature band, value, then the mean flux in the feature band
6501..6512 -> -1.3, 12.4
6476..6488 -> -1.0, 12.1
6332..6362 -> -1.2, 11.9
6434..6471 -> -3.7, 12.3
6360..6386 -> -3.4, 12.8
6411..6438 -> -0.5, 11.5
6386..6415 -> -1.7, 12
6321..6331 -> 0.5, 10.8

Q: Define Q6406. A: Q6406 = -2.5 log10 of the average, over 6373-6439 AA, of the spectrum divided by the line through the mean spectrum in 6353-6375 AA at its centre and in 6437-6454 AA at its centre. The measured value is 0.04 mag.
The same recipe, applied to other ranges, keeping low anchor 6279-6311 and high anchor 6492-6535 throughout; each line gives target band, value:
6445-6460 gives -0.07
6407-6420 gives 0.02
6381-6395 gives -0.11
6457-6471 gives -0.07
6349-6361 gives -0.08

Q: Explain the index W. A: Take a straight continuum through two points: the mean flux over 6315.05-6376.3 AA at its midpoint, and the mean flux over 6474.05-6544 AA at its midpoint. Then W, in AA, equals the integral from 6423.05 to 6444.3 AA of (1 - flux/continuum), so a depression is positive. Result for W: 0.3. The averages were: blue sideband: 11.9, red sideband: 11.8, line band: 11.7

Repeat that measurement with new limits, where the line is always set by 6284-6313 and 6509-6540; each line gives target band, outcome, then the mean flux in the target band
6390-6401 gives -0.9 AA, 12.4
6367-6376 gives -1.2 AA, 13.1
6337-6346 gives -0.1 AA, 11.6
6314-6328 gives 0.1 AA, 11.4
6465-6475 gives -0.9 AA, 12.5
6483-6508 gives -1.8 AA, 12.3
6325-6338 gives 0.9 AA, 10.7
